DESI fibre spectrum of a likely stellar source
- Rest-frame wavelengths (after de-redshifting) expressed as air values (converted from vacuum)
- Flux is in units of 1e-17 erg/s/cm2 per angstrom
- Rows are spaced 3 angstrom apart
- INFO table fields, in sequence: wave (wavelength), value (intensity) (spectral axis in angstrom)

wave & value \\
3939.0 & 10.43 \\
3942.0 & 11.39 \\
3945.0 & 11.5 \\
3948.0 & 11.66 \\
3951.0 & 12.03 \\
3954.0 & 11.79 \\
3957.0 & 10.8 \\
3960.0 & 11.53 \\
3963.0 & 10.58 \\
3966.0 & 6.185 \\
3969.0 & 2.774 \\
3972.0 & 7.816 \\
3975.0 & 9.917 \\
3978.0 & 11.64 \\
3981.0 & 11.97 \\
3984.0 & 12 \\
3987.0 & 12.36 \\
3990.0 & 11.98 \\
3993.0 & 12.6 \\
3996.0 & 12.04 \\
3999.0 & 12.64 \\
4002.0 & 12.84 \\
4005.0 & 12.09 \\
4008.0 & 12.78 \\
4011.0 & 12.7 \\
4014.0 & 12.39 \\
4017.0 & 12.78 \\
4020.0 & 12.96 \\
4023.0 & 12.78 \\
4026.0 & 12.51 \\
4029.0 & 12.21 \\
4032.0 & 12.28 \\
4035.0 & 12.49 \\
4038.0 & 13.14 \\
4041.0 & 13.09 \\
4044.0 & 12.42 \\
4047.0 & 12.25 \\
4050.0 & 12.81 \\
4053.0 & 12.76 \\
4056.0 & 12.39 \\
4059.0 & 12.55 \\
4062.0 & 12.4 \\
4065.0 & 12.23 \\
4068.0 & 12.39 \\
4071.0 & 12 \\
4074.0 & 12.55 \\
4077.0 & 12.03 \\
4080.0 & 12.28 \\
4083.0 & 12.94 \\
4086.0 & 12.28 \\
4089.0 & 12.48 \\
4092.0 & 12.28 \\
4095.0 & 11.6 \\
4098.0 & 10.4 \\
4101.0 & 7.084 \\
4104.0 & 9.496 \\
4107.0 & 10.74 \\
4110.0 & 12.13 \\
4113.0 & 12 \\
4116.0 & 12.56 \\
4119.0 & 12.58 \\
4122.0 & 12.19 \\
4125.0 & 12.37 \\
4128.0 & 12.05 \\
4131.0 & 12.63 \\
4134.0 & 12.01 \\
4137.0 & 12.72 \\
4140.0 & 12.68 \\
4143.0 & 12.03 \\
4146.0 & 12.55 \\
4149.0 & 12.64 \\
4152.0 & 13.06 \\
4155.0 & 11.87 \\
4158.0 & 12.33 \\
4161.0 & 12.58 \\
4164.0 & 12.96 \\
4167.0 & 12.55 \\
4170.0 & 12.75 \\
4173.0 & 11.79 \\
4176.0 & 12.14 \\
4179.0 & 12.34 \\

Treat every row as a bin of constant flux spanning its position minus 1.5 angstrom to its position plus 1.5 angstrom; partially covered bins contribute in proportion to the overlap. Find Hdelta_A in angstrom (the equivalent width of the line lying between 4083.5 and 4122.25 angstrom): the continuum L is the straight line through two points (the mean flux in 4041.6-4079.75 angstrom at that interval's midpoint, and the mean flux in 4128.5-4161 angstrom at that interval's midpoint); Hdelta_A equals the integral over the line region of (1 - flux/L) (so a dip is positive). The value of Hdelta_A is 3.3 angstrom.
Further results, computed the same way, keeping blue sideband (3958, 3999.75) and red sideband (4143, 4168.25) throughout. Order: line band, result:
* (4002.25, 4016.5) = -2.4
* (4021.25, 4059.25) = -5.0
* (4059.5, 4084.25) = -1.8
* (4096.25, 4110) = 2.5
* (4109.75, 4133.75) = -0.4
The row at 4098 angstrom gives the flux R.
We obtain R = 10.4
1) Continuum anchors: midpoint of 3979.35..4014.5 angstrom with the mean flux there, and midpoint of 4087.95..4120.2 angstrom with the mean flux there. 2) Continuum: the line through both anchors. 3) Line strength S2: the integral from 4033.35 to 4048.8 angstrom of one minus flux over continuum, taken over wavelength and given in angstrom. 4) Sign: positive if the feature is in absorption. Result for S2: -1.0 angstrom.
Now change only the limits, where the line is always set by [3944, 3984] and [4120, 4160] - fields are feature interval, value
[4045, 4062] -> -1.9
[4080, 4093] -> -0.9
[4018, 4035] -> -2.6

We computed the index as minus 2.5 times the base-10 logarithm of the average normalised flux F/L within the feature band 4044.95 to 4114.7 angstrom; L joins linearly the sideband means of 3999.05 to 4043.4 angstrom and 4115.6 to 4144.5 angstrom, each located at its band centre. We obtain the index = 0.059 mag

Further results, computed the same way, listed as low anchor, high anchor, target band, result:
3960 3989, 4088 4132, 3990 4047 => -0.22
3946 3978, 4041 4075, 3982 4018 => -0.16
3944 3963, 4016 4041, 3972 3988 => 0.07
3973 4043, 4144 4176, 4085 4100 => 0.07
